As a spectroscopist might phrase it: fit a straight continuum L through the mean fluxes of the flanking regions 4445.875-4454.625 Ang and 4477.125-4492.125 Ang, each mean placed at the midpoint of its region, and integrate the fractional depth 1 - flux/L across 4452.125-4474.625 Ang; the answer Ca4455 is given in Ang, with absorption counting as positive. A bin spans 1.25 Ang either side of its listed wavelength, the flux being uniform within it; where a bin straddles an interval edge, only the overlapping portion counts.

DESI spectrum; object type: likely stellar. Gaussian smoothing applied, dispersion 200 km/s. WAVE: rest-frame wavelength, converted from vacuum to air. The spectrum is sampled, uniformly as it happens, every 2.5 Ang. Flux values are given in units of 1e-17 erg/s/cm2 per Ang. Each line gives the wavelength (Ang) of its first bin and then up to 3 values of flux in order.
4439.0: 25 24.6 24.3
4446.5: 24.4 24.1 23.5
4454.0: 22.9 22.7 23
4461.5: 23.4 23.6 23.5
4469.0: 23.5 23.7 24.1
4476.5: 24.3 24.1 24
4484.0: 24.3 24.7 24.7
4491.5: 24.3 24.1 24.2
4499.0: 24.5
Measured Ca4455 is 0.6 Ang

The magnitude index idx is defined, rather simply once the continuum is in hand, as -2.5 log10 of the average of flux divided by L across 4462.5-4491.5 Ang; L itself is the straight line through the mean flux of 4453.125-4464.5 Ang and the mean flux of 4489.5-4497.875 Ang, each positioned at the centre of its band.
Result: -0.02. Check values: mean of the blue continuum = 23.1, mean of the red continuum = 24.2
